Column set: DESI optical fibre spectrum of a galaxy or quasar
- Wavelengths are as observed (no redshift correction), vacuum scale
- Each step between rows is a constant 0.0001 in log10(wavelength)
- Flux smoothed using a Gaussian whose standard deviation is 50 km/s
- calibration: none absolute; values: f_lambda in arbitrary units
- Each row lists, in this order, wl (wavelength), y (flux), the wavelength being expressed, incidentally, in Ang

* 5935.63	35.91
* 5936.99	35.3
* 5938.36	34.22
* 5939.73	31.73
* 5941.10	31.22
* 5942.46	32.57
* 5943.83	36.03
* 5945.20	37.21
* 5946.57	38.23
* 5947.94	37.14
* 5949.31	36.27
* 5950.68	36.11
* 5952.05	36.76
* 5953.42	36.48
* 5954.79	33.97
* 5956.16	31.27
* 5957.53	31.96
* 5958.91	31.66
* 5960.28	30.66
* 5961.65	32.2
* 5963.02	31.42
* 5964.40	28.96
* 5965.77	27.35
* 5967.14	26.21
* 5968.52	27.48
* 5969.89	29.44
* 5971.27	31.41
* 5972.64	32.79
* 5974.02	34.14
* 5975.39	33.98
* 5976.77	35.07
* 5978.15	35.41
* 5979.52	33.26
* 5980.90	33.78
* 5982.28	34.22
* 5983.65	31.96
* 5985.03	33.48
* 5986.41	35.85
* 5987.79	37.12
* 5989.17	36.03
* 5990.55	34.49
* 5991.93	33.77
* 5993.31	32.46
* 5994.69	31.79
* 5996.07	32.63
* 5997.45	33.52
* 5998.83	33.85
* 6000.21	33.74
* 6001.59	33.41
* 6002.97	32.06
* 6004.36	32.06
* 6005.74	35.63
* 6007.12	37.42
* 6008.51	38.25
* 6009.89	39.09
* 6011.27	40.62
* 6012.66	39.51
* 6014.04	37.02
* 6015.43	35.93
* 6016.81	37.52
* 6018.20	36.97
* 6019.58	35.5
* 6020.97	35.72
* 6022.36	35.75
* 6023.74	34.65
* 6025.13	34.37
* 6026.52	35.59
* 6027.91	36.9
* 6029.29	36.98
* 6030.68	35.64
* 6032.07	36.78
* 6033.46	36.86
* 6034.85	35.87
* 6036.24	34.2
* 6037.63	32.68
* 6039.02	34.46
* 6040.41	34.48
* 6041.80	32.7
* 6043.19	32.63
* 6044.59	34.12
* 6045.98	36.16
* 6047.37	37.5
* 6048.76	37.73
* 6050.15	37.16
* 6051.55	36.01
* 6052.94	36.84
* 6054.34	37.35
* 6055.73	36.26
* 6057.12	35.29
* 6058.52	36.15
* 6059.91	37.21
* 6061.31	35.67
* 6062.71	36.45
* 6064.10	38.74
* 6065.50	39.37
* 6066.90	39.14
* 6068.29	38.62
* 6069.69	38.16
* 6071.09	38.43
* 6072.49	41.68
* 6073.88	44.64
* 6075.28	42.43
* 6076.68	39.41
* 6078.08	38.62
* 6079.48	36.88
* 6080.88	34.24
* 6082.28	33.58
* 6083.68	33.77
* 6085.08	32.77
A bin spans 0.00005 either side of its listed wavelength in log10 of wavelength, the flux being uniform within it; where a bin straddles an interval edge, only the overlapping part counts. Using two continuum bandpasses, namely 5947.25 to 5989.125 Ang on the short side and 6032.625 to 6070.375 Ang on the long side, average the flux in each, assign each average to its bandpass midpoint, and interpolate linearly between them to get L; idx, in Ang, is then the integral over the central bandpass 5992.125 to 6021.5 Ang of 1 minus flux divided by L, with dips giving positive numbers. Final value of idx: -0.8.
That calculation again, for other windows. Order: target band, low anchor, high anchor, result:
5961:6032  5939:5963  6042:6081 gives 2.7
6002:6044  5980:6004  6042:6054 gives -1.0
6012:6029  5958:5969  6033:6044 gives -1.7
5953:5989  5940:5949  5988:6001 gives 2.1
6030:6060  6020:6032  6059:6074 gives 1.2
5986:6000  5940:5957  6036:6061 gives 0.5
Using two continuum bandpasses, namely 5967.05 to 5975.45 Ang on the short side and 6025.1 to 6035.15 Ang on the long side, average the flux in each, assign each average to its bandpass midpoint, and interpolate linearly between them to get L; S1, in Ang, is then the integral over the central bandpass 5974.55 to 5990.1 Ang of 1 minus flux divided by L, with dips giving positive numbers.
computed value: -1.31 Ang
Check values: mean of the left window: 30.9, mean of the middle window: 34.6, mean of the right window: 36.2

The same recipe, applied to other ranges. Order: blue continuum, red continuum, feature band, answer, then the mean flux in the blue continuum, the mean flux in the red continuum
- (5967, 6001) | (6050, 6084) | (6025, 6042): 0.3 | 33.2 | 37.7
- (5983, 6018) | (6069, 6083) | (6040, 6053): 0.7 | 35.2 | 38.8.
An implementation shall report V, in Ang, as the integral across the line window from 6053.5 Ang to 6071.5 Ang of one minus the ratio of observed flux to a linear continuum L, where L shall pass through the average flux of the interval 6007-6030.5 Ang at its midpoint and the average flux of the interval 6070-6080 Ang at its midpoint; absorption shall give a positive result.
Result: 1.0 Ang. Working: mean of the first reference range 36.9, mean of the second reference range 40.3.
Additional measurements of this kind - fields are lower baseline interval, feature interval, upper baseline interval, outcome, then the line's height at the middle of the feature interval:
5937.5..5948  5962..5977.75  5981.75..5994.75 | 1.6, 34.4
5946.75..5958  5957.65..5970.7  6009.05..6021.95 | 2.2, 35.6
